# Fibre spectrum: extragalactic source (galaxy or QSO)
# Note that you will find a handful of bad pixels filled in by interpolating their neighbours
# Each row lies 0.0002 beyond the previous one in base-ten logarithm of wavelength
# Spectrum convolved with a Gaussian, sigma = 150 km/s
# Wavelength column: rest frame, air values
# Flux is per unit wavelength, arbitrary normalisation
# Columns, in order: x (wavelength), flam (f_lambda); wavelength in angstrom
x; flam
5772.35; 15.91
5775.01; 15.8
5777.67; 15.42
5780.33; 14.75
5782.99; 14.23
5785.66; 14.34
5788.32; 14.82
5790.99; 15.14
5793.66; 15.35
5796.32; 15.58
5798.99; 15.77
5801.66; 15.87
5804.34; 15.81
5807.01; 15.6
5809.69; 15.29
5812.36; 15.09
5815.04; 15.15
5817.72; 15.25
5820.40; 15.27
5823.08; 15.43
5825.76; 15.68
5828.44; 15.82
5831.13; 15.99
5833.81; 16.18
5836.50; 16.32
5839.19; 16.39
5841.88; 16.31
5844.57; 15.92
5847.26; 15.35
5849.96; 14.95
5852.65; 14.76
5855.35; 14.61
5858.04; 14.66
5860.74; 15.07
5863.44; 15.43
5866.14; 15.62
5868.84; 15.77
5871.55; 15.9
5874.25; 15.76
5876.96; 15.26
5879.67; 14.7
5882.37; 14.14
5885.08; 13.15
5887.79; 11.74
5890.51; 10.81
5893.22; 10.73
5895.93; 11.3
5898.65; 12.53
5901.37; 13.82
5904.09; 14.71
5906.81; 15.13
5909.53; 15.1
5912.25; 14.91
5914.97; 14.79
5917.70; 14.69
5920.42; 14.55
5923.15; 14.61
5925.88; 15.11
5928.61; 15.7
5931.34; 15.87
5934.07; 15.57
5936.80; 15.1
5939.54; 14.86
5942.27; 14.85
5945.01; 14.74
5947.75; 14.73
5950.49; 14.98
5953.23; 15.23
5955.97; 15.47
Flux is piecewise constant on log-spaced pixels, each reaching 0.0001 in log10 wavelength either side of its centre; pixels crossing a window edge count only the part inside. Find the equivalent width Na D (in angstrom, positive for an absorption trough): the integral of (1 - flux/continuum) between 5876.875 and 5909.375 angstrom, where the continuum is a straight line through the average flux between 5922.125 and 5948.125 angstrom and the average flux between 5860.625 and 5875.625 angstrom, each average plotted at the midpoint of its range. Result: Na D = 4.81 angstrom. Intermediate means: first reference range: 15.6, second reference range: 15.1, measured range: 13.2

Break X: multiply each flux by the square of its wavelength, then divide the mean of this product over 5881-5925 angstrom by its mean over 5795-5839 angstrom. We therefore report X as 0.89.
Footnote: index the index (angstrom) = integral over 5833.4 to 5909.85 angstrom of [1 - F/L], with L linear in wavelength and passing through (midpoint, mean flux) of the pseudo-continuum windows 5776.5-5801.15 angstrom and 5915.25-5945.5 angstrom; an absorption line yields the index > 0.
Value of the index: 2.7 angstrom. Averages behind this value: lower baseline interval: 15.1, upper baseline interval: 15.1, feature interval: 14.5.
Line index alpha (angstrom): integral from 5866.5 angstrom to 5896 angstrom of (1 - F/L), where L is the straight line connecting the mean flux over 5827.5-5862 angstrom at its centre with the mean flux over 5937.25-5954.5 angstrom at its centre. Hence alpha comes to 3.07 angstrom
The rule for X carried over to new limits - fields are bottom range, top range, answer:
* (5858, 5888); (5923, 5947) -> 1.04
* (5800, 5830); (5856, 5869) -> 1.00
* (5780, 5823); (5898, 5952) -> 1.02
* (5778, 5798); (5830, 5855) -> 1.07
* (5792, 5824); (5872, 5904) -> 0.88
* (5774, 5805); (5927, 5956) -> 1.05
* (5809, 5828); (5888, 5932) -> 0.94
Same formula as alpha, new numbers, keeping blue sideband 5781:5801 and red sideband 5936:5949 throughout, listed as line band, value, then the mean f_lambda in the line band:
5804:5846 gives -2.0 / 15.7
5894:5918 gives 1.4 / 14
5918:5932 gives -0.2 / 15.1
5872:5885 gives 0.1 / 14.9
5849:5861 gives 0.1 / 14.8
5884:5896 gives 2.7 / 11.5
